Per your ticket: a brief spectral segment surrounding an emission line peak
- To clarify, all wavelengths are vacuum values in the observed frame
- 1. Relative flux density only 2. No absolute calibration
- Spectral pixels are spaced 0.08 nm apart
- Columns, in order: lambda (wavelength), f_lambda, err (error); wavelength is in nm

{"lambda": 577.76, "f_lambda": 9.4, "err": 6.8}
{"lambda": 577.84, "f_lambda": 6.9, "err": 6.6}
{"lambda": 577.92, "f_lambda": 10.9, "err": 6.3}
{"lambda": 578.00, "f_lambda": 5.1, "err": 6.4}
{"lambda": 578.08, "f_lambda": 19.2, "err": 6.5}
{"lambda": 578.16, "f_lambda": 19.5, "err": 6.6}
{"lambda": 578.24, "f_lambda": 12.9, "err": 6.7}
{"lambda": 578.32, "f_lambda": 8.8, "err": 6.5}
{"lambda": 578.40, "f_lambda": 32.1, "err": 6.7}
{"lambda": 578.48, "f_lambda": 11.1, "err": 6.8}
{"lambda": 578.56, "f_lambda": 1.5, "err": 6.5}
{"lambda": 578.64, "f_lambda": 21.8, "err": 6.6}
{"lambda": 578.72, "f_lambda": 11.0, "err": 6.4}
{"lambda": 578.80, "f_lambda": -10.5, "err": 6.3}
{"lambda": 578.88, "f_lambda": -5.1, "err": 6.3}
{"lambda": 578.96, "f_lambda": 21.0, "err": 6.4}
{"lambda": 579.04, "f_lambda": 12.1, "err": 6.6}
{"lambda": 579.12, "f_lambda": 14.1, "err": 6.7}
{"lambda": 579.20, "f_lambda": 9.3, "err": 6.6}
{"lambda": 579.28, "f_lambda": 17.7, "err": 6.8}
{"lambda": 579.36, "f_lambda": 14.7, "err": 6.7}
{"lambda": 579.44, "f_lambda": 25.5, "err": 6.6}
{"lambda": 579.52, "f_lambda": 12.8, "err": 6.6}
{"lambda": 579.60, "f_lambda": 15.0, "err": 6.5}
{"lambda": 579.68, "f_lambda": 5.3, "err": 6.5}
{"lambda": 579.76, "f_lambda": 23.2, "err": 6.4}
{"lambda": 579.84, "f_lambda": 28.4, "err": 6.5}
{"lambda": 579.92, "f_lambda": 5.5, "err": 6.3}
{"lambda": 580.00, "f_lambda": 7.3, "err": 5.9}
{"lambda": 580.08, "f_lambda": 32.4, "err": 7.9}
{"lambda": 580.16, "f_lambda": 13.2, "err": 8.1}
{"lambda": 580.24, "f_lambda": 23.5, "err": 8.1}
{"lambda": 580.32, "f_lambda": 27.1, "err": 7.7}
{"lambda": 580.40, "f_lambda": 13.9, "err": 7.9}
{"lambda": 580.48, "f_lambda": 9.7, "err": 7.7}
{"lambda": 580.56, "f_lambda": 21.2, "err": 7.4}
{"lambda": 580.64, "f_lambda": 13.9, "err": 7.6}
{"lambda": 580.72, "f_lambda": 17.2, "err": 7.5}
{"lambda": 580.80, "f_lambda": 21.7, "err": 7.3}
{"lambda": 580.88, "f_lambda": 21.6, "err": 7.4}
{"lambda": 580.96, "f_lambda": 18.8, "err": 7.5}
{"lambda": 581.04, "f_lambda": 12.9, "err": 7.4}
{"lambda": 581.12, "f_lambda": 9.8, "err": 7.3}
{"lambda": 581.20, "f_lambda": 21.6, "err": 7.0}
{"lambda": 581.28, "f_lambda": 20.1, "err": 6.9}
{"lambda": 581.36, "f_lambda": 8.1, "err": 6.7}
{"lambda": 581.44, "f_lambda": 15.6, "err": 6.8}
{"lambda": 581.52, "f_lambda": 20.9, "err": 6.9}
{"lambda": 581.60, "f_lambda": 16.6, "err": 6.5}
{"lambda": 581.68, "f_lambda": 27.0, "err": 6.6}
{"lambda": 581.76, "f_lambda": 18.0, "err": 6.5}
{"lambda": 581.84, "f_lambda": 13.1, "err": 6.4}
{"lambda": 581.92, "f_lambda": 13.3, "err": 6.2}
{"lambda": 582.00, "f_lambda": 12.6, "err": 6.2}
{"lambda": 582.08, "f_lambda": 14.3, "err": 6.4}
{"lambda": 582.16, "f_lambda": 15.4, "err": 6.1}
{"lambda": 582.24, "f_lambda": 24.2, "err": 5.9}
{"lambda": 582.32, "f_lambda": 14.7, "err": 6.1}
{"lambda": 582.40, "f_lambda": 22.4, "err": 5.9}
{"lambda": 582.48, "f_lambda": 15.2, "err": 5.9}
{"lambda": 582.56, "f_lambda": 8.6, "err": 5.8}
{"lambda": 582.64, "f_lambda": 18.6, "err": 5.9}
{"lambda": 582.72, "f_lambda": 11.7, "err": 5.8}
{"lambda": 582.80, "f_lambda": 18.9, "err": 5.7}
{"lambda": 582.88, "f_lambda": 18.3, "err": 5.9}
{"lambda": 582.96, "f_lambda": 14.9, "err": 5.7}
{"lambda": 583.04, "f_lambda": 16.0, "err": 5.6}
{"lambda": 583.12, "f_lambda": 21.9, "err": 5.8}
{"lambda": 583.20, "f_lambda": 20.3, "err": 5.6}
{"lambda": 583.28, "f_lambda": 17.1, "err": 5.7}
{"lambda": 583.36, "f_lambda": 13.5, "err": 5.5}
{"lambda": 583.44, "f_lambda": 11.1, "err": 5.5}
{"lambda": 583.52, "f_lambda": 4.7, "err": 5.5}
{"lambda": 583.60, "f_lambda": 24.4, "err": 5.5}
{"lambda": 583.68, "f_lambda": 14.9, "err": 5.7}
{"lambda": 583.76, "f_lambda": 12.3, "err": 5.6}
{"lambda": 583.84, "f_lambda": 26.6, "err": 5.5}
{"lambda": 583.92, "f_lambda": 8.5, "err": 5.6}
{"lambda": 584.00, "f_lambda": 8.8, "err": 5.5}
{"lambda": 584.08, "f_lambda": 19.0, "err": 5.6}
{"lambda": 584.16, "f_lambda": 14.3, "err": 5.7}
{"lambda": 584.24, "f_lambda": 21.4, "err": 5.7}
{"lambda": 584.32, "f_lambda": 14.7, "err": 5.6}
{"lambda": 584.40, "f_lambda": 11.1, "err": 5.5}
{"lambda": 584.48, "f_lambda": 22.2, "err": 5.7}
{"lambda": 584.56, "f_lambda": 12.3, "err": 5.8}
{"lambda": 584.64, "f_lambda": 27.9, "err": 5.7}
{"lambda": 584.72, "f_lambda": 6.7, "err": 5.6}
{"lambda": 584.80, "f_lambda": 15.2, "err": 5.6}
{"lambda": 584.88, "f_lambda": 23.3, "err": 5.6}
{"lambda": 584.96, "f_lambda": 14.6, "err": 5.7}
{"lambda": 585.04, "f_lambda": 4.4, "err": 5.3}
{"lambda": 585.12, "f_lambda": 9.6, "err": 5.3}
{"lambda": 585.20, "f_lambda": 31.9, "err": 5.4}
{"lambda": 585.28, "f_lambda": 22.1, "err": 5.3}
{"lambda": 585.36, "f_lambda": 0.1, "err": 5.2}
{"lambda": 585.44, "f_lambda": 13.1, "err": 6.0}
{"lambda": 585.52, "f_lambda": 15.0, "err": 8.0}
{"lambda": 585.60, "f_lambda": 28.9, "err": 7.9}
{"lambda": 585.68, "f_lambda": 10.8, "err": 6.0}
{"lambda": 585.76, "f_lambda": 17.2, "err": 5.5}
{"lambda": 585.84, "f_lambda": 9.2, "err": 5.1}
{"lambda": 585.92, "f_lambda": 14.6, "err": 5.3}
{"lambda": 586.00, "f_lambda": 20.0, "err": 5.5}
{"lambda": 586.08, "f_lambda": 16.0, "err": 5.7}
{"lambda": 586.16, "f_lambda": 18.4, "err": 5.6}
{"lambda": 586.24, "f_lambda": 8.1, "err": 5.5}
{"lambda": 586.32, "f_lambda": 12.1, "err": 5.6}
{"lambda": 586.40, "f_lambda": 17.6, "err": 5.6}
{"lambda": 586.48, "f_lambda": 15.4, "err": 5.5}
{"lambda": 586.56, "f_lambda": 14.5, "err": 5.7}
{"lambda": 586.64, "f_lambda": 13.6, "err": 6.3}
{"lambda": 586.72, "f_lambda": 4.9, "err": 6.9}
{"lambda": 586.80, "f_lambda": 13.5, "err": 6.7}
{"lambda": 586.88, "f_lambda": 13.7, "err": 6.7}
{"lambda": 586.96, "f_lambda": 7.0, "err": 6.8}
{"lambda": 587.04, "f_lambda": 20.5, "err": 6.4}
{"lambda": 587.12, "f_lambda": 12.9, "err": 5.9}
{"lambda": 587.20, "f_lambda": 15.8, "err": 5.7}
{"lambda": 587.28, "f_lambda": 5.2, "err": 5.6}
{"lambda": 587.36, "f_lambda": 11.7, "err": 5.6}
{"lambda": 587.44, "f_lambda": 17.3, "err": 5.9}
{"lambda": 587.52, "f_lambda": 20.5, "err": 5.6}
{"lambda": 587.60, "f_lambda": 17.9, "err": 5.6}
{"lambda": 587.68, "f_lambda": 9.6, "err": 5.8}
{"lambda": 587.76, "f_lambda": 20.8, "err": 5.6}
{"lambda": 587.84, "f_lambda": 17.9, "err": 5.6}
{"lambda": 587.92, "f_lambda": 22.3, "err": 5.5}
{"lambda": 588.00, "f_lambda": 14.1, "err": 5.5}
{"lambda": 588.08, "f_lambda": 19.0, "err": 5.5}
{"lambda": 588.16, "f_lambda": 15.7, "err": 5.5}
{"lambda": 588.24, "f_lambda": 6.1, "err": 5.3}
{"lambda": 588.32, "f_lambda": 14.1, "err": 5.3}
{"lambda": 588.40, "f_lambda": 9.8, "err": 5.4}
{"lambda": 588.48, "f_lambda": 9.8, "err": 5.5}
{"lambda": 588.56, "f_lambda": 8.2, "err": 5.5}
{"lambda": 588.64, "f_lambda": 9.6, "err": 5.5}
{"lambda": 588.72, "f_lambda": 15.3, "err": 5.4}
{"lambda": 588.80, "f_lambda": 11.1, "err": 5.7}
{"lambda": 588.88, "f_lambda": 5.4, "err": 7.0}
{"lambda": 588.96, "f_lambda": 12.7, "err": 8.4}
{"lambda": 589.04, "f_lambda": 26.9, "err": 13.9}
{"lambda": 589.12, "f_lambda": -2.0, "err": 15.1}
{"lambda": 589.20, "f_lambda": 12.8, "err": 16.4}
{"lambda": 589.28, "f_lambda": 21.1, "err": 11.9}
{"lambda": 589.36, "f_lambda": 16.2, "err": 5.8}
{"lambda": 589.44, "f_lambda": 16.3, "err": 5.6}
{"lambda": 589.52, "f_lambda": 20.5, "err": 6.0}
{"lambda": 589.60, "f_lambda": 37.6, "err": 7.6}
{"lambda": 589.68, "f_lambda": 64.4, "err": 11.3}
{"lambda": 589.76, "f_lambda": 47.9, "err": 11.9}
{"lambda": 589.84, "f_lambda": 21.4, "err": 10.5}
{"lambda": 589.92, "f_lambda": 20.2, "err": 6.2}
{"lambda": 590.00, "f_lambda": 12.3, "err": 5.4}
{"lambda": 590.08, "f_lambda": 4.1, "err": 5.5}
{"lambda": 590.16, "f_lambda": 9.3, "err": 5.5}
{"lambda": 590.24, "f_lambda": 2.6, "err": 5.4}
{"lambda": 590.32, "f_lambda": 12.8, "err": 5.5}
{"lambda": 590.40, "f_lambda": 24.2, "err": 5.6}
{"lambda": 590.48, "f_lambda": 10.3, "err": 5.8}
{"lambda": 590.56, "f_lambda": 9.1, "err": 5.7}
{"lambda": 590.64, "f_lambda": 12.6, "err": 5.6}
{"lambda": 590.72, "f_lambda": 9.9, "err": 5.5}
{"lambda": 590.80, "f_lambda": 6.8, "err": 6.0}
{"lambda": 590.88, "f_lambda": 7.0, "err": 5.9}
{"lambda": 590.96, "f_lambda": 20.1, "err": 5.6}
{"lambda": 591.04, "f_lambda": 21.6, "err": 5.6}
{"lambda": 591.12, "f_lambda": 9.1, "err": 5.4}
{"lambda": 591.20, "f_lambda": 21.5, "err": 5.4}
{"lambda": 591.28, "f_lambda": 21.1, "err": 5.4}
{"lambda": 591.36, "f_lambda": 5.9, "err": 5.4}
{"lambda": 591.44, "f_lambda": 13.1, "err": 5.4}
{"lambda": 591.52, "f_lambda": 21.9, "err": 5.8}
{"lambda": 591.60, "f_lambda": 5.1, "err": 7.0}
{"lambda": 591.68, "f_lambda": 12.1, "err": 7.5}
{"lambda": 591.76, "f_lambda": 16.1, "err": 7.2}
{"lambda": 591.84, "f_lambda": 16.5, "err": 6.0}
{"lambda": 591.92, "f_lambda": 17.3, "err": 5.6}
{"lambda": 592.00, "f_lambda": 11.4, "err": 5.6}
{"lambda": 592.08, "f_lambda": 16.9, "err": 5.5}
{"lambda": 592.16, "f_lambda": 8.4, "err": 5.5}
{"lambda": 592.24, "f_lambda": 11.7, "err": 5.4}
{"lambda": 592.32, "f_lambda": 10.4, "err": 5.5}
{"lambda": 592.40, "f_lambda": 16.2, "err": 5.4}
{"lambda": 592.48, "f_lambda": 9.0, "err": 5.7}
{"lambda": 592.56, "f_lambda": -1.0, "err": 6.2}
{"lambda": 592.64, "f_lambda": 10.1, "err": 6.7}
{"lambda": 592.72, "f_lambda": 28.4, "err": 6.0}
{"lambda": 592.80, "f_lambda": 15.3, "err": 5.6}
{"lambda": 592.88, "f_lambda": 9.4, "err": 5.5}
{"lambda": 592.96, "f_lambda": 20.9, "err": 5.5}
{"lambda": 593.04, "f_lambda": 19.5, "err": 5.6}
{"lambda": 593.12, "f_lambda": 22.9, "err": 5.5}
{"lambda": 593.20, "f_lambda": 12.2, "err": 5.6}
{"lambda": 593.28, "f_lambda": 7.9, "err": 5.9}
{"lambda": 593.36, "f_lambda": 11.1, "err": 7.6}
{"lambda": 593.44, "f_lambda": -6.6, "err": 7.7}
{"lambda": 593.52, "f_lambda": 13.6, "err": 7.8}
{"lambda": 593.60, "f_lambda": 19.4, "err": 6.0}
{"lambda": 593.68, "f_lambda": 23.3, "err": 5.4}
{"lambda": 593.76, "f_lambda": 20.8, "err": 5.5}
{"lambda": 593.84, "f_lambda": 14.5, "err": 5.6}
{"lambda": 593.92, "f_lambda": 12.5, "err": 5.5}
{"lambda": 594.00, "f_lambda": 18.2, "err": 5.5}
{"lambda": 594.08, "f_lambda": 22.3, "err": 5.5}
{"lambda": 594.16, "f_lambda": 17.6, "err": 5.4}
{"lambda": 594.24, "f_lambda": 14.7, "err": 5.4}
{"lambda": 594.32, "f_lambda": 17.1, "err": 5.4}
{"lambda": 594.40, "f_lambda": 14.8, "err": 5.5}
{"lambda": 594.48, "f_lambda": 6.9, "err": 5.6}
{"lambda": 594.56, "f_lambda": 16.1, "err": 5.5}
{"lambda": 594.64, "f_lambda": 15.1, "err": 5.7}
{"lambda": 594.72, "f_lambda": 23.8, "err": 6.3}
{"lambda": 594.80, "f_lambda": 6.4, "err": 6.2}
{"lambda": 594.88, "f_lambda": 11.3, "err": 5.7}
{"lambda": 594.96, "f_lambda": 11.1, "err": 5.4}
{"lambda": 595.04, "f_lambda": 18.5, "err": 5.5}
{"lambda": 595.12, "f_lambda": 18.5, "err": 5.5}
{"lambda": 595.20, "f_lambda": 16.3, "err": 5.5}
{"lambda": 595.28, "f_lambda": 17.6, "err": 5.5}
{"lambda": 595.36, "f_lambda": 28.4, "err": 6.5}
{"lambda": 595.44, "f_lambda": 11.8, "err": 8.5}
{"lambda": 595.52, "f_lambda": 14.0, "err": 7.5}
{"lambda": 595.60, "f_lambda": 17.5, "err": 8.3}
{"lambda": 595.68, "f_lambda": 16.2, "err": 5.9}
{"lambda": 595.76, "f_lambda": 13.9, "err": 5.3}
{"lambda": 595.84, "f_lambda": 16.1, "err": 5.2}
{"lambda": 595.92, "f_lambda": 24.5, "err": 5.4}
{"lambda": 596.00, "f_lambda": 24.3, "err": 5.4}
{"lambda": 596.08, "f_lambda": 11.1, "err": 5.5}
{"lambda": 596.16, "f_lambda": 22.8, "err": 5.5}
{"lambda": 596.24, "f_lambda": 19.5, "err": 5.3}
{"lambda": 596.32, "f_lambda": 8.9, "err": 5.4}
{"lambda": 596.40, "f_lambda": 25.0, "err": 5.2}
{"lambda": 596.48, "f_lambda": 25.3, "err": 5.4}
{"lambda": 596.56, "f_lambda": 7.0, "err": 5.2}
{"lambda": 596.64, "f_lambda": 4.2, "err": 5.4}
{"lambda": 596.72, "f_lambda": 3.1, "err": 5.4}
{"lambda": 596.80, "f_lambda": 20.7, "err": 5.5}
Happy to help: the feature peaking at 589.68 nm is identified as Hbeta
